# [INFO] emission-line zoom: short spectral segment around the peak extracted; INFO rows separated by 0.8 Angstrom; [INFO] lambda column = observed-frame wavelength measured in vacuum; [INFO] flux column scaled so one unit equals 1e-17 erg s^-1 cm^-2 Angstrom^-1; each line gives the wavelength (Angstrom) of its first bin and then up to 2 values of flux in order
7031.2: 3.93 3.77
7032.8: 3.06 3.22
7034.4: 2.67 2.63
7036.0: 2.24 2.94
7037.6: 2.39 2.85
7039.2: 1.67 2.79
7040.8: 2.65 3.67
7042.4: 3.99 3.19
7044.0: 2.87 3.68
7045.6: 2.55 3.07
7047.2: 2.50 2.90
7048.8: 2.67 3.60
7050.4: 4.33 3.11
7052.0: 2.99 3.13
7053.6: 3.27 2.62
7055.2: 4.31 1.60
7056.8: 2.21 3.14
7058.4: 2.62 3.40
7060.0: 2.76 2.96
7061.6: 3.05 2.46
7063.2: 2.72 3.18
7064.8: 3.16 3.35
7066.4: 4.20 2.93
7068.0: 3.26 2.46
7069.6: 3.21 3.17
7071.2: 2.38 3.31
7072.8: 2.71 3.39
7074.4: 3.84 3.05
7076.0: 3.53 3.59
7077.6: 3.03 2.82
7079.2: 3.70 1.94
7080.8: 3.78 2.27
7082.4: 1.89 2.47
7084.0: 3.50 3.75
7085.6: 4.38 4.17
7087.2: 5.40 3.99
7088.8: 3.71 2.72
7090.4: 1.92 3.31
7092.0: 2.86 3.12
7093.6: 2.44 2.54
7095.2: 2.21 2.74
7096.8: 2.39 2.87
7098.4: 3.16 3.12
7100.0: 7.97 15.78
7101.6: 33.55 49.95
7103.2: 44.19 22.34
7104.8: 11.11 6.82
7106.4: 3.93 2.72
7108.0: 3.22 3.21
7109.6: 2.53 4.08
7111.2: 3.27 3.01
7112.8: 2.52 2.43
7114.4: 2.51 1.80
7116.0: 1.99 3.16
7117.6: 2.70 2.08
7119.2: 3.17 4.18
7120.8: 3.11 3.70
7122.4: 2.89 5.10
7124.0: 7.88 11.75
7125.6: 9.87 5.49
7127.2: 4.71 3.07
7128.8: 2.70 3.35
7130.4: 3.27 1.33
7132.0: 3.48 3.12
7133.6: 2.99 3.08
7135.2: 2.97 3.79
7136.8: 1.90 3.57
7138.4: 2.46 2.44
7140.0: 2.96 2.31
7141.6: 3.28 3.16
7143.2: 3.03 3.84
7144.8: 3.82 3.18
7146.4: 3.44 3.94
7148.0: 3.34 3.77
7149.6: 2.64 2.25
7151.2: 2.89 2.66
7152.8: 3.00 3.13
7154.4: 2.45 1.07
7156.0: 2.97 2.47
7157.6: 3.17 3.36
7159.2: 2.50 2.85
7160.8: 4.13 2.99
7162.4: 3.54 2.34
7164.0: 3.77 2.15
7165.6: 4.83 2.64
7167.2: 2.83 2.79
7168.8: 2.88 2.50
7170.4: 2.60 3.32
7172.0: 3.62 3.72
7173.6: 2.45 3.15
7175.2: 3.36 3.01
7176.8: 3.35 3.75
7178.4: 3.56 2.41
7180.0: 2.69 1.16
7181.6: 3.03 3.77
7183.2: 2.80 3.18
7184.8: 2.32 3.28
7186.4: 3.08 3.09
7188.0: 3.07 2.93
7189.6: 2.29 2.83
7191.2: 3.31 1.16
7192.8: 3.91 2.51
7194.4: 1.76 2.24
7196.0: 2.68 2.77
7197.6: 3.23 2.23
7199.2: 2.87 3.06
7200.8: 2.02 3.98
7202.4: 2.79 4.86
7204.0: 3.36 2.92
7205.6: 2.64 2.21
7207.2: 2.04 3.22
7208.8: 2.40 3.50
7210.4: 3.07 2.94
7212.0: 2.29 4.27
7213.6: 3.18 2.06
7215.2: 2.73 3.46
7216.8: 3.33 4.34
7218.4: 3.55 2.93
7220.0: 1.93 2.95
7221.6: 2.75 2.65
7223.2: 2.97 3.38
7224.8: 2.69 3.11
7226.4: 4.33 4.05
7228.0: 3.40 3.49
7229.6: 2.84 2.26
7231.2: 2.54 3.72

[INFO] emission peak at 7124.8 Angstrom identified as [N II] 6583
